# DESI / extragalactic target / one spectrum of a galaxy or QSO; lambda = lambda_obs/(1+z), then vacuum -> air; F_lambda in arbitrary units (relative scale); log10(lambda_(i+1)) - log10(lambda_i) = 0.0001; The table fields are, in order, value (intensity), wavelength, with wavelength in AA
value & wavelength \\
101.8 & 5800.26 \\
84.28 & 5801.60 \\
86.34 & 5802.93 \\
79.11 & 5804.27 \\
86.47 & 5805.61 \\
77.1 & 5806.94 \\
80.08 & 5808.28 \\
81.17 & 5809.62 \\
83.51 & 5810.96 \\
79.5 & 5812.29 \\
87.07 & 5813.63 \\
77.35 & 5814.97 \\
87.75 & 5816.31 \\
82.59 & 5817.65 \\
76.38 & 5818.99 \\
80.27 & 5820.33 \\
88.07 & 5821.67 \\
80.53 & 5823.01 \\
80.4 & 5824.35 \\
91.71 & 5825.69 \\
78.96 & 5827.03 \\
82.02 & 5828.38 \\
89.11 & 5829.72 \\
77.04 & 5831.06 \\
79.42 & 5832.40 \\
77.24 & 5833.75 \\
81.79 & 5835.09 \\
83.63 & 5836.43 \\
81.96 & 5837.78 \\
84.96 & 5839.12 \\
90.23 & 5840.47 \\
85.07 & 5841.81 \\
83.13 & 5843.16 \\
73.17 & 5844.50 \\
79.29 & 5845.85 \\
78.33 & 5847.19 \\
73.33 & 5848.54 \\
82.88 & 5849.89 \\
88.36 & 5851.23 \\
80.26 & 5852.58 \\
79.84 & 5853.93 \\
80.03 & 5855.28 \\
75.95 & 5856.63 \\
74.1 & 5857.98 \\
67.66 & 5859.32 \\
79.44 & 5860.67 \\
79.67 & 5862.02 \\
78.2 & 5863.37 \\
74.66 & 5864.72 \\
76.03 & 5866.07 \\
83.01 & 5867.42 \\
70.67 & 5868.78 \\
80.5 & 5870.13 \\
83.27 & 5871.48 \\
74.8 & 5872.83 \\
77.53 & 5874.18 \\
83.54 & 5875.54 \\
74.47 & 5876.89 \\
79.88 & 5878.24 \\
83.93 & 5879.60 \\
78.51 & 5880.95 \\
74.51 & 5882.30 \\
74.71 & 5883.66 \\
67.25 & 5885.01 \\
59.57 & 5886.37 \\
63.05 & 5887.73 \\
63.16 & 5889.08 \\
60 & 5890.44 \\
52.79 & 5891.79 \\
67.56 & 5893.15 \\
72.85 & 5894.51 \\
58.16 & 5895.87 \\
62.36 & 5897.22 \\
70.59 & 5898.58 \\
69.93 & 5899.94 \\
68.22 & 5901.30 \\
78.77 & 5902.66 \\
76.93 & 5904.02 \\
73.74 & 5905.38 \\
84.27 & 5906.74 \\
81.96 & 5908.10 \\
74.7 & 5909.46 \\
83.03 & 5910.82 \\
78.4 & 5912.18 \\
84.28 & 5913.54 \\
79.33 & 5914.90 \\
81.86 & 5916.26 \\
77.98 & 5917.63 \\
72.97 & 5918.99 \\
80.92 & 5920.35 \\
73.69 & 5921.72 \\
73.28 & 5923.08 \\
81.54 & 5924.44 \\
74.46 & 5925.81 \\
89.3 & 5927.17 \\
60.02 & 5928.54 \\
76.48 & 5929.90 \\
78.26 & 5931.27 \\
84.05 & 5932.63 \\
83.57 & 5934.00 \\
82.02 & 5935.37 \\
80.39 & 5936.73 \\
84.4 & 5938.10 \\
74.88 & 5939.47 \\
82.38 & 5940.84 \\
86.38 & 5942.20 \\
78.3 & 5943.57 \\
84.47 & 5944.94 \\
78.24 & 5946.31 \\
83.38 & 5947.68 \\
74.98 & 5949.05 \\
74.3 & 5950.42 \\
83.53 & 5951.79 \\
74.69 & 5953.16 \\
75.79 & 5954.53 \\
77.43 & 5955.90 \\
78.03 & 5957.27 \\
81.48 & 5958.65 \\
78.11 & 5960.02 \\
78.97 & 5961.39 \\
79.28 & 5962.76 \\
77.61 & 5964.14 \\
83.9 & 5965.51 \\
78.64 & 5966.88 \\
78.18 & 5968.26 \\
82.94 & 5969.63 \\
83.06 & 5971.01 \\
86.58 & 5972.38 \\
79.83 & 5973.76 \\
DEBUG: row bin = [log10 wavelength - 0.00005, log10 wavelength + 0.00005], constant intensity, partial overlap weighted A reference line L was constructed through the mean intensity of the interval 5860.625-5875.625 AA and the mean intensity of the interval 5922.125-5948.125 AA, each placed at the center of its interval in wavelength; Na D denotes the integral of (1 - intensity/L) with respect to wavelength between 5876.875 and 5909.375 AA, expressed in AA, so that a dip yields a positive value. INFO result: 3.3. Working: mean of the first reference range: 78.2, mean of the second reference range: 79.7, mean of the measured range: 70.7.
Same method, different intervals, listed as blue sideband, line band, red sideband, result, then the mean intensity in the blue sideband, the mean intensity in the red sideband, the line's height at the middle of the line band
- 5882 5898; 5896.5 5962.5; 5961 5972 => -4.94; 64.4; 80.5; 72.8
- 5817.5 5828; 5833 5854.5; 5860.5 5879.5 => -0.24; 82.3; 78.4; 80.6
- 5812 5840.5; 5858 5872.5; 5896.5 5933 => 0.51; 82.5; 76.6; 79.9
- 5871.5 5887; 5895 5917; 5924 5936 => 0.55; 75.7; 78.7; 77.3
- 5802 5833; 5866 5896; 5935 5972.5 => 3.29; 82.3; 80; 81.2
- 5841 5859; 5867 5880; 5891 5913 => -0.49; 79.4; 72.2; 76.1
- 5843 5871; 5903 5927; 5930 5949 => 0.47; 78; 81.2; 80.2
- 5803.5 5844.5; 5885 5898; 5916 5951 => 2.87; 82.3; 78.9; 80.2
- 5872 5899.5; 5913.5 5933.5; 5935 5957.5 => -0.46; 70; 79.6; 76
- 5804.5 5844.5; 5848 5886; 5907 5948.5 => 1.68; 82.4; 79.5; 81.2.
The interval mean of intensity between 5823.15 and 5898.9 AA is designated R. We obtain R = 76.5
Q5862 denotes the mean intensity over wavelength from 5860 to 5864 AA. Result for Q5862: 79.1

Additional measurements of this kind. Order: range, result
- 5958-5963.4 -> 79.6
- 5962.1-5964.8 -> 78.2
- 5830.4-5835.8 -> 79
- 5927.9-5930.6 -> 68.4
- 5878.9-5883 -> 78.9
